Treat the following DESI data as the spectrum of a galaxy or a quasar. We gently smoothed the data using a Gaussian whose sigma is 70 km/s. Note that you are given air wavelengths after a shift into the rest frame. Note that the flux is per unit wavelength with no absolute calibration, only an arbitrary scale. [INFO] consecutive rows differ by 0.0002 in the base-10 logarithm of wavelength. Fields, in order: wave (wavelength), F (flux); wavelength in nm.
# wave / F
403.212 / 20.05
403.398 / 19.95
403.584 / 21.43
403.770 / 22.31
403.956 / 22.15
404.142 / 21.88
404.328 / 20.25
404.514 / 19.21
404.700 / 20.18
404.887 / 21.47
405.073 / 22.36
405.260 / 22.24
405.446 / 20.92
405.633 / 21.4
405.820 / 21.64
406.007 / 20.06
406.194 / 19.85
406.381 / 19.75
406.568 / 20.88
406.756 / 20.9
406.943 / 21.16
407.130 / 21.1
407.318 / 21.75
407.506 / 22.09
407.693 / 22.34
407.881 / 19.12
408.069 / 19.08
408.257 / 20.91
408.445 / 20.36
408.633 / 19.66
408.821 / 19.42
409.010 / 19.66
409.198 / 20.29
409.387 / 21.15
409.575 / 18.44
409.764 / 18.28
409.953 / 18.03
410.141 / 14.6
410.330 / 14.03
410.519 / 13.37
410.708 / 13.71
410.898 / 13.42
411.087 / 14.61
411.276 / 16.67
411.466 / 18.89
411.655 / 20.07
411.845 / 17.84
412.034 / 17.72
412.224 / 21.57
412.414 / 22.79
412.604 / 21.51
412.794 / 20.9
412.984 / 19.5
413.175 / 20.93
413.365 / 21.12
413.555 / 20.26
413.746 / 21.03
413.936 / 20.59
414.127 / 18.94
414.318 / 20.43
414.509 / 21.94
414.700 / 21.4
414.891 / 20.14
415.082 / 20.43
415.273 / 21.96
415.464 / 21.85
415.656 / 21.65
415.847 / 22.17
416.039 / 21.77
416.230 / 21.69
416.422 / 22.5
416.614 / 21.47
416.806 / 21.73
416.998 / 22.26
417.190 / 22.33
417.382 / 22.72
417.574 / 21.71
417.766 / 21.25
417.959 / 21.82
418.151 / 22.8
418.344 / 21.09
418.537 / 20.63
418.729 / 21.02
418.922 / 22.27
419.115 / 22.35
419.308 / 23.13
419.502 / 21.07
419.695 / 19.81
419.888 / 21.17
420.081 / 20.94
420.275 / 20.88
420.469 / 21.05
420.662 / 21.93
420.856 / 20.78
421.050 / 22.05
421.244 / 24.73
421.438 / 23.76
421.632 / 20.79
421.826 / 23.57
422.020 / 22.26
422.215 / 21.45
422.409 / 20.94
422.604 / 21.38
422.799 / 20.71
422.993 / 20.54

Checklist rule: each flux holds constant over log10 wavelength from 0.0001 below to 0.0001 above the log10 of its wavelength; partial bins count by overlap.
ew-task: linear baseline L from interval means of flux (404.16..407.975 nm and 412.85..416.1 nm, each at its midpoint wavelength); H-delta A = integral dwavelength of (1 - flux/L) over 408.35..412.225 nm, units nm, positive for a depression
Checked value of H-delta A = 0.62 nm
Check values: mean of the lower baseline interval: 21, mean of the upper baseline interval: 20.9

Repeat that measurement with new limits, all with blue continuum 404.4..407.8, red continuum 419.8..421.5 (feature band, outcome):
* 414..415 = 0.04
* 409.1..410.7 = 0.32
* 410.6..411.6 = 0.27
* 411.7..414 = 0.10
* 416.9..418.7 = -0.01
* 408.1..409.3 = 0.07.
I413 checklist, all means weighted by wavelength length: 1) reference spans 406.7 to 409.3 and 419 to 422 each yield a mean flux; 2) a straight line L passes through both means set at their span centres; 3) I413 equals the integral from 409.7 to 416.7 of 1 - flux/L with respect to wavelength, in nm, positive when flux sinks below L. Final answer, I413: 0.55 nm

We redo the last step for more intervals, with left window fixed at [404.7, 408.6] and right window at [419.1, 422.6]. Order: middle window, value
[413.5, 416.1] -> 0.05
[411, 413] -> 0.18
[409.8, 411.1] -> 0.40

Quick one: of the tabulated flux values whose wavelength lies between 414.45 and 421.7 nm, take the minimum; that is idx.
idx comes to 19.81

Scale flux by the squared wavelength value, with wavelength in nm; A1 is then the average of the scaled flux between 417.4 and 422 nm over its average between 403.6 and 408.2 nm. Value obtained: 1.11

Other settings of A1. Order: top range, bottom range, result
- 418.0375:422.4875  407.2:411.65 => 1.25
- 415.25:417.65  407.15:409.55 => 1.12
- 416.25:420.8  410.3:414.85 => 1.17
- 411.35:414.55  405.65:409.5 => 1.01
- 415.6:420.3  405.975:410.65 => 1.17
